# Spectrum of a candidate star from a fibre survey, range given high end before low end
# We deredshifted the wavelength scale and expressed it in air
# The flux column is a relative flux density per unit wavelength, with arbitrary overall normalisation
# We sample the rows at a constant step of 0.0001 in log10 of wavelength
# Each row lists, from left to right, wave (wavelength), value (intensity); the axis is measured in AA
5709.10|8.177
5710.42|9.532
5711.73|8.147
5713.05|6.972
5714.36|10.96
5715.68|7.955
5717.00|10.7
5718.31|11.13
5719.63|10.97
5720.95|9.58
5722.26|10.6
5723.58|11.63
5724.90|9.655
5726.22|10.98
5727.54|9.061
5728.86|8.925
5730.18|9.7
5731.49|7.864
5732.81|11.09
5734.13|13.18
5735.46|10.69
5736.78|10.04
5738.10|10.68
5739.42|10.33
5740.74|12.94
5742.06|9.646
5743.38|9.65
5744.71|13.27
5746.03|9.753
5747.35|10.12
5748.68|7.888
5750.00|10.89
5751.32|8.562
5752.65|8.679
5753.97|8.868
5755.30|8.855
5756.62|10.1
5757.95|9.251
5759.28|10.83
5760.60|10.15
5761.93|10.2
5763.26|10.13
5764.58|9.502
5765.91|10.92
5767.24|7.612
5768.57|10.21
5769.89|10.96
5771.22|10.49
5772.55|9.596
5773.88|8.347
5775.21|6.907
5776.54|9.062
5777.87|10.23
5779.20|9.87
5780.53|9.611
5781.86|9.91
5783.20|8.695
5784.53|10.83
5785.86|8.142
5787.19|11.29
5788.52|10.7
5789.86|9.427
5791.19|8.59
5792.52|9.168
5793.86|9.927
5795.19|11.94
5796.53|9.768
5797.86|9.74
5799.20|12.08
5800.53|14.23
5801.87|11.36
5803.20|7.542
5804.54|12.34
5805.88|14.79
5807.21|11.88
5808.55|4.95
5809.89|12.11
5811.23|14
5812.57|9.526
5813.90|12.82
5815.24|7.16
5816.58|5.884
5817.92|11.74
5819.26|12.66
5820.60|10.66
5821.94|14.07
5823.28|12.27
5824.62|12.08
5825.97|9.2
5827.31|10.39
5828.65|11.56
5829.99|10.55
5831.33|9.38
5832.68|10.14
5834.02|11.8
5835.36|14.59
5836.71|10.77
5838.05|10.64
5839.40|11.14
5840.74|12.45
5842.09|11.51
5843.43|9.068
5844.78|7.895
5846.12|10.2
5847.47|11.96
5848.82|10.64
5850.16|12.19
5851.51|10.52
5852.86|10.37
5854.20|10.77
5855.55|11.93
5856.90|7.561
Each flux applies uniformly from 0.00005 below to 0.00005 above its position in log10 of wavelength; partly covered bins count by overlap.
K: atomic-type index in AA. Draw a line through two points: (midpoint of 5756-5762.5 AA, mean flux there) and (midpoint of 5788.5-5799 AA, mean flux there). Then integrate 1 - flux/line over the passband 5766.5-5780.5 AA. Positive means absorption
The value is 1.0 AA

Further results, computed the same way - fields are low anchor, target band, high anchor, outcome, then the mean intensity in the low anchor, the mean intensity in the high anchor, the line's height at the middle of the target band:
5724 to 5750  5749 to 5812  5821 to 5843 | 4.4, 10.3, 11.4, 10.8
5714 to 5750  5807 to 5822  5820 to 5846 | 0.6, 10.3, 11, 10.9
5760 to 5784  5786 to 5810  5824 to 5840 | -0.9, 9.58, 11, 10.2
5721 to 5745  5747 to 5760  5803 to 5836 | 1.5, 10.5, 11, 10.6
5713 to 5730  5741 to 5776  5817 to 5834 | 2.4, 10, 11.2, 10.4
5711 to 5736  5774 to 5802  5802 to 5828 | 1.6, 9.98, 10.9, 10.6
